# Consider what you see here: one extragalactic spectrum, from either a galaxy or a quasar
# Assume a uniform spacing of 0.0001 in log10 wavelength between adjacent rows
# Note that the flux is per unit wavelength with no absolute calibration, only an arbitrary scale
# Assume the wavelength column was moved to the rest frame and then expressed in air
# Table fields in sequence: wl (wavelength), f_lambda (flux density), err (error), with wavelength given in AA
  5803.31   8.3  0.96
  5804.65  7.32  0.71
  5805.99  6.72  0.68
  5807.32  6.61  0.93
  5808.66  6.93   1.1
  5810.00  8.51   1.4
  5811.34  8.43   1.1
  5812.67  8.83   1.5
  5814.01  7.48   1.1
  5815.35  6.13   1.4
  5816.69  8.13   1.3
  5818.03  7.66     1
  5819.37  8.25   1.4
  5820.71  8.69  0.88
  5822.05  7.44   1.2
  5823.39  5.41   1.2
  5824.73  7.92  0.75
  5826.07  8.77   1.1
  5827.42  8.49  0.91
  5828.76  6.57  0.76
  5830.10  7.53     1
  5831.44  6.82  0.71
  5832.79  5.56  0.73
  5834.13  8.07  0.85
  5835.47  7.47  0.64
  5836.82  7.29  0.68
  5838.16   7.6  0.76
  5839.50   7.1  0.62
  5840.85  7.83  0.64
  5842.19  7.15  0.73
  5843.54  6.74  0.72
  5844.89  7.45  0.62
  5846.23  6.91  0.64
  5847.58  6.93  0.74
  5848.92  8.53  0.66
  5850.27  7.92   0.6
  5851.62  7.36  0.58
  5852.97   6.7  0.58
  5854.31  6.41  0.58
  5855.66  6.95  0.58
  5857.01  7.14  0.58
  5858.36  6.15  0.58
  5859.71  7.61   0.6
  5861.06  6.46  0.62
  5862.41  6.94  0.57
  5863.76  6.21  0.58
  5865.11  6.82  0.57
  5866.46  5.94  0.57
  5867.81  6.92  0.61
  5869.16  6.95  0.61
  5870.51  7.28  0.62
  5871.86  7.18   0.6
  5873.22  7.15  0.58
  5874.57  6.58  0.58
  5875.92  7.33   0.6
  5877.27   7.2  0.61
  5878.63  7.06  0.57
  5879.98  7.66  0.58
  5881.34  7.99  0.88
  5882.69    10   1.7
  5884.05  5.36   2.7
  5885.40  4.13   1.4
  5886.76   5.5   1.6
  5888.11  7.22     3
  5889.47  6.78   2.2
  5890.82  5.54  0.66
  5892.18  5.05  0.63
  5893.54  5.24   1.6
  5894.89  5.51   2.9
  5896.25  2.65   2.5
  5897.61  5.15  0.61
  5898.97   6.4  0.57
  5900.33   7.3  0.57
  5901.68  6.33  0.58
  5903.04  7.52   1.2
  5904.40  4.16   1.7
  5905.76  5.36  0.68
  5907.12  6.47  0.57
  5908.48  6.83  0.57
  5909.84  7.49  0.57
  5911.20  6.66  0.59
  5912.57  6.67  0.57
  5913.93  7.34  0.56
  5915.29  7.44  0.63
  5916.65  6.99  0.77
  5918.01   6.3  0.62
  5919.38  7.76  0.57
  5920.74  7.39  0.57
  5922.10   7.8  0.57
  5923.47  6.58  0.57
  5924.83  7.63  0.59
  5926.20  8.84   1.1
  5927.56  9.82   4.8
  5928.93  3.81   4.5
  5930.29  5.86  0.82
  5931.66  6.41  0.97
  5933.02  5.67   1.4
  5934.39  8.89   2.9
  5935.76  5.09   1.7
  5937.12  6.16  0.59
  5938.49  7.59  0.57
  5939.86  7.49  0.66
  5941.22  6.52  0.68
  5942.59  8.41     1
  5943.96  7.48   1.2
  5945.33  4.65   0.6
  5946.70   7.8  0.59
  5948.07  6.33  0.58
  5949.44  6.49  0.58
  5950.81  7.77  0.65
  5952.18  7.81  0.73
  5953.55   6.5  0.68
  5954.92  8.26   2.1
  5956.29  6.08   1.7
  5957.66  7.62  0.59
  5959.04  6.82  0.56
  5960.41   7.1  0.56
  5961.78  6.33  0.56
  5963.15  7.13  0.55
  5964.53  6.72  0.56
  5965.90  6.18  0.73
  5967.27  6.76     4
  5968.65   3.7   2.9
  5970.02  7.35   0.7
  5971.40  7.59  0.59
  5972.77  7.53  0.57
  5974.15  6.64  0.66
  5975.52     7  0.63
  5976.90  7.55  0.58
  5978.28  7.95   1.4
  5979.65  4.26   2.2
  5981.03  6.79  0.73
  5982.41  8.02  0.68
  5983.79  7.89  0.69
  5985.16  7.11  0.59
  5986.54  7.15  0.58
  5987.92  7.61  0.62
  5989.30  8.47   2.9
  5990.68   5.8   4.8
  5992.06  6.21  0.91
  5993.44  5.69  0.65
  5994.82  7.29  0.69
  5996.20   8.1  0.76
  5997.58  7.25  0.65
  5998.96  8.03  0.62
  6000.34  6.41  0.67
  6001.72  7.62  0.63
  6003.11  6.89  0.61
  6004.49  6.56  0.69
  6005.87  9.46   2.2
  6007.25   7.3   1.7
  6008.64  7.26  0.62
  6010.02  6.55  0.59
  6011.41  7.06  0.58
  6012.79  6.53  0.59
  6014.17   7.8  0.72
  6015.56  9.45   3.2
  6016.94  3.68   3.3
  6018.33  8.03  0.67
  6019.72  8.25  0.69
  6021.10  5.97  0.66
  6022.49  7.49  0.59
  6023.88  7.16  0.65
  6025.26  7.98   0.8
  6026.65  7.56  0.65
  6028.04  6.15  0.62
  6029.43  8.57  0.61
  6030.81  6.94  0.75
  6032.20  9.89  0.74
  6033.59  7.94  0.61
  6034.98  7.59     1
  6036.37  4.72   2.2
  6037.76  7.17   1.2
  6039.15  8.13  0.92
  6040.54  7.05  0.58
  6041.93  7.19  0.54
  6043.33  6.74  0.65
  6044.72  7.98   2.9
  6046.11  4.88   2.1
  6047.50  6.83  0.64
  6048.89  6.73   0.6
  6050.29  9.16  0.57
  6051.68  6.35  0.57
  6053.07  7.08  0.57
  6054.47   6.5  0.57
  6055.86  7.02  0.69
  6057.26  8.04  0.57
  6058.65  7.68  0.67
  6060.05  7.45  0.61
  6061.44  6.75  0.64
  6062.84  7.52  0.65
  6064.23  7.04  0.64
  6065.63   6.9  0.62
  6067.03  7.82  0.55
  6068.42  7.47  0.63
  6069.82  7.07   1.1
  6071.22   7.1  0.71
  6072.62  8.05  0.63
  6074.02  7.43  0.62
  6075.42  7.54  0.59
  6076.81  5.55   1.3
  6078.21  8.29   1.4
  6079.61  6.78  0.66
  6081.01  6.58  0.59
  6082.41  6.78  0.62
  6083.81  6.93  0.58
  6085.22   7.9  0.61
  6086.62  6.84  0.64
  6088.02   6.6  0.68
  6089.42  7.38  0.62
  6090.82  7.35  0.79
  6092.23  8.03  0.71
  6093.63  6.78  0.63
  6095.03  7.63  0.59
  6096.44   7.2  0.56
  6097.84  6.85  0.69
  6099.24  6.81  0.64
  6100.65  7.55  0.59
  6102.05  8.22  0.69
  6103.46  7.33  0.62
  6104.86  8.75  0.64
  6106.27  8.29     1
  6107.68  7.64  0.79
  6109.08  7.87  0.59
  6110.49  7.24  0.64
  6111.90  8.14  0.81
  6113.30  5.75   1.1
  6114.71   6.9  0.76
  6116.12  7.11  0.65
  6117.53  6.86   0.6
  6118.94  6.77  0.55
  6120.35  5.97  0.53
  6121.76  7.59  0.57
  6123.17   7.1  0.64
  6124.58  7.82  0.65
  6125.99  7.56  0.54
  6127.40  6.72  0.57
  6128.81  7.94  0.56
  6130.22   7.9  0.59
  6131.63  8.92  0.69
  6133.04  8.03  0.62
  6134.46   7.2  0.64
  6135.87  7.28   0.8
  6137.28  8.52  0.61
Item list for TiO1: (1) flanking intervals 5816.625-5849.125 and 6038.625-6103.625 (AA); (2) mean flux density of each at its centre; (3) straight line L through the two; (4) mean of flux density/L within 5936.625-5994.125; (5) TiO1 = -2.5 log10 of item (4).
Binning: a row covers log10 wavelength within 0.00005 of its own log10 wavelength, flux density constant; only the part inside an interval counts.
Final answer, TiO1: 0.06 mag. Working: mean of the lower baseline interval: 7.42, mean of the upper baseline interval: 7.21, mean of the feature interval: 6.91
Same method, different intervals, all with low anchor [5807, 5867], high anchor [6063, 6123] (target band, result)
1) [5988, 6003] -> 0.026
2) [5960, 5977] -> 0.088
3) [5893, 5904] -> 0.260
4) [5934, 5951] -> 0.055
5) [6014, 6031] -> -0.006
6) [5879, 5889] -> 0.068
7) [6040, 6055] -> 0.047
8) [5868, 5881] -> 0.018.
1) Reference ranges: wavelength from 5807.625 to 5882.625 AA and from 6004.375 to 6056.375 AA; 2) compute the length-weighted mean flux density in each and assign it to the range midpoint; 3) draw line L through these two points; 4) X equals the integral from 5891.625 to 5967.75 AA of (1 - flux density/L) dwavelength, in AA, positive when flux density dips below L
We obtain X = 6.1 AA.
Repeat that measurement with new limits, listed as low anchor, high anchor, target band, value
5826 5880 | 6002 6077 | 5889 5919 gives 4.2 AA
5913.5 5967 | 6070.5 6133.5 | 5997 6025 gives -0.4 AA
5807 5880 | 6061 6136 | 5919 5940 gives 0.7 AA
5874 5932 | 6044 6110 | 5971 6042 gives -2.4 AA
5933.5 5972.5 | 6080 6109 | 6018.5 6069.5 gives -0.5 AA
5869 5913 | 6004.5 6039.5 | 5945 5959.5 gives -0.3 AA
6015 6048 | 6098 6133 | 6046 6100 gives 1.2 AA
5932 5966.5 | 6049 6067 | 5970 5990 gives -0.7 AA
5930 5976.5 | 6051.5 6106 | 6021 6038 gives -0.6 AA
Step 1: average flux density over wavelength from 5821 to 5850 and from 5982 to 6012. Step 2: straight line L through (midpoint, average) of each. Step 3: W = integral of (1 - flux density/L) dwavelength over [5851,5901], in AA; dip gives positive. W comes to 5.4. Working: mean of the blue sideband 7.34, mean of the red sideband 7.25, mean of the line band 6.53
